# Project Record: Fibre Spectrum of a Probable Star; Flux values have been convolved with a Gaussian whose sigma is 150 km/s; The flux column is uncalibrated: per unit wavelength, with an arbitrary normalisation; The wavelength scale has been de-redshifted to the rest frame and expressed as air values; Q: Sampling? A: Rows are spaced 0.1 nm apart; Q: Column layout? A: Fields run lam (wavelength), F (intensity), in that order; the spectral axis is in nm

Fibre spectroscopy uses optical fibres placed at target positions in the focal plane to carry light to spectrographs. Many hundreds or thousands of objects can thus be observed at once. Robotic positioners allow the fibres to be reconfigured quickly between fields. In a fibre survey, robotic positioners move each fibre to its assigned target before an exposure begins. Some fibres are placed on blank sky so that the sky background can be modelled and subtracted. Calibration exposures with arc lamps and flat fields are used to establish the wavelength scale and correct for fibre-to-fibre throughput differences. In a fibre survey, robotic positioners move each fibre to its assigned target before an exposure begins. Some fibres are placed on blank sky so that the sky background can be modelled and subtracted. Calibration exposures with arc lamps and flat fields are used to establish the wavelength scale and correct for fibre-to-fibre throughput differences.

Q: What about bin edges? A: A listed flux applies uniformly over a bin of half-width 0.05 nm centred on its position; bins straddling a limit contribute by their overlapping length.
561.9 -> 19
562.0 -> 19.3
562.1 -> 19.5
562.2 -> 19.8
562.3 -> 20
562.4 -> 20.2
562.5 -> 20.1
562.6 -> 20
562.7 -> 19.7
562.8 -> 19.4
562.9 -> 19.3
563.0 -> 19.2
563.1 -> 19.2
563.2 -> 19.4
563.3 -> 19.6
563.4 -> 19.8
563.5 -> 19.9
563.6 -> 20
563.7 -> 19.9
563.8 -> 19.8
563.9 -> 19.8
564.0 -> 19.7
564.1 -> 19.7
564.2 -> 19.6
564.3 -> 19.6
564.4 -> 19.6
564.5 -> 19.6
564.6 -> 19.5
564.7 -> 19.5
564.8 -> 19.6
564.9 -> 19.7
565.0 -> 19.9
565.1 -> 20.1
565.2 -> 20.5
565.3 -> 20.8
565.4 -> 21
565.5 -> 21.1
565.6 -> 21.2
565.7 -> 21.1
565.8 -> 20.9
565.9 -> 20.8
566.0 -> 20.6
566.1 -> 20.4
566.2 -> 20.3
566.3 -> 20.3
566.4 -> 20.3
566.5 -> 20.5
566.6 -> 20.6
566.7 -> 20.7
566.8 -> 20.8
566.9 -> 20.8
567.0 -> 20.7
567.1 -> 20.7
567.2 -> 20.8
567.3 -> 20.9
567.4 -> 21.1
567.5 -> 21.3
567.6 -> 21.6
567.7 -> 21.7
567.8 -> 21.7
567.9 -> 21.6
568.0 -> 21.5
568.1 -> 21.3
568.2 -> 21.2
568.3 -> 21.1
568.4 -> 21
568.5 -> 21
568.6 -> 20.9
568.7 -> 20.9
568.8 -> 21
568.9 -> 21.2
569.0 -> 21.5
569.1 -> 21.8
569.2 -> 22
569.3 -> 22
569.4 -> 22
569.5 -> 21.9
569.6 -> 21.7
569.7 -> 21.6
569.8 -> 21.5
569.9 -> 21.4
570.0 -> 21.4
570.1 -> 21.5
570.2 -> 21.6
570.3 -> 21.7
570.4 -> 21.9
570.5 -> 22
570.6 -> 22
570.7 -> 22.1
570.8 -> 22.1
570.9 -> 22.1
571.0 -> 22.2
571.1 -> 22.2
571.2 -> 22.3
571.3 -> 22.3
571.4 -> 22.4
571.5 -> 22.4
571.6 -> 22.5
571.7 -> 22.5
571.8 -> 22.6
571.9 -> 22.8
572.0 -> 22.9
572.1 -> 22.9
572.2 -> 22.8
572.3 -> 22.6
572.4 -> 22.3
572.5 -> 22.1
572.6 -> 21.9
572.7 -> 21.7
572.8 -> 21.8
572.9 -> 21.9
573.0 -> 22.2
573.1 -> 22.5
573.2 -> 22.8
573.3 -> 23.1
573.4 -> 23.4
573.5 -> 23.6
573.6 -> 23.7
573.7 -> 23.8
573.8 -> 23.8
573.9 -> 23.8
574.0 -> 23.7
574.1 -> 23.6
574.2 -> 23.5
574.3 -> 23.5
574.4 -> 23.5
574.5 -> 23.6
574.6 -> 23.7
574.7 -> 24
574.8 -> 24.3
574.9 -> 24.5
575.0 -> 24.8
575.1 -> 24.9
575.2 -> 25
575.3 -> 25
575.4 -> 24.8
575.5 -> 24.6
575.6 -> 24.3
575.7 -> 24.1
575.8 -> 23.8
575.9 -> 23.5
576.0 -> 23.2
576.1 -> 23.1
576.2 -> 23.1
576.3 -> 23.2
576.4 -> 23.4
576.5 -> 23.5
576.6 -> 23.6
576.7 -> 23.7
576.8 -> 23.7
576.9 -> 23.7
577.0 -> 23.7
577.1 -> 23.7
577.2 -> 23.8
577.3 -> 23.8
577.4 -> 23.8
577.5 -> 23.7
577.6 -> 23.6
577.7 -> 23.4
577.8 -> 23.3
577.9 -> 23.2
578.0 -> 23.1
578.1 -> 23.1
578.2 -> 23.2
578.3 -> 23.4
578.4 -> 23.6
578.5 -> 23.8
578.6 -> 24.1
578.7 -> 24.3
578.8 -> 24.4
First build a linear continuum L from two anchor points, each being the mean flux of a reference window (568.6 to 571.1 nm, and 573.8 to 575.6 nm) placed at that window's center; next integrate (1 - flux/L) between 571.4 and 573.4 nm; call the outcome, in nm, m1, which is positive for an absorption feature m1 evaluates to 0.05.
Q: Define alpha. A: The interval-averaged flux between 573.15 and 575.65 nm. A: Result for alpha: 24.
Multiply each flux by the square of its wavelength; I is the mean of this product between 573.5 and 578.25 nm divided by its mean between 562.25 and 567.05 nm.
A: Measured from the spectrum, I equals 1.2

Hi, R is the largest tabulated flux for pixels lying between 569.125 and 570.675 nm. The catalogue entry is 22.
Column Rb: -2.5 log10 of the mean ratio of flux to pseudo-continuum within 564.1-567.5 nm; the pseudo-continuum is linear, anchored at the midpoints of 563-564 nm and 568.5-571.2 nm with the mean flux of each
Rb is 0.000 mag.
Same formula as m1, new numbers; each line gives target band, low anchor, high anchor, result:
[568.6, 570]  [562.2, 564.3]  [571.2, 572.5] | 0.01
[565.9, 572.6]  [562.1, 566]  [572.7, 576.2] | 0.07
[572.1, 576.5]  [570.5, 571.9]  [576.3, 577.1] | -0.08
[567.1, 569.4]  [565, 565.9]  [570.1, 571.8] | 0.02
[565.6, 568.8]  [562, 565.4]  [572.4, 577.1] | 0.00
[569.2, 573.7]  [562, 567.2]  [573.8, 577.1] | 0.04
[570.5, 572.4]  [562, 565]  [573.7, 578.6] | -0.01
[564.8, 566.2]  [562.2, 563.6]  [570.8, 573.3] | -0.01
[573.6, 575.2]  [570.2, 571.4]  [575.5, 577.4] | -0.06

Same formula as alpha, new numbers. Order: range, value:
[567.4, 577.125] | 22.7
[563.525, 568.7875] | 20.6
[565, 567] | 20.7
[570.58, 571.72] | 22.3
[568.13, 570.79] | 21.5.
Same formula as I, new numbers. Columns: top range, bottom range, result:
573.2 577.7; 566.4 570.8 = 1.14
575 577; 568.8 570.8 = 1.13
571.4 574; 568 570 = 1.08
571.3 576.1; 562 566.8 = 1.20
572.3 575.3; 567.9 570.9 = 1.10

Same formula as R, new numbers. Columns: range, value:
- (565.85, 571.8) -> 22.6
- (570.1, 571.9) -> 22.8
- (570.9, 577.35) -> 25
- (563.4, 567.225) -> 21.2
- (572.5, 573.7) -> 23.8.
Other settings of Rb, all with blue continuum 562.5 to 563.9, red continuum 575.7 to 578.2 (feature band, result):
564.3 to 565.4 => 0.011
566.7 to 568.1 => -0.017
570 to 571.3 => -0.011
